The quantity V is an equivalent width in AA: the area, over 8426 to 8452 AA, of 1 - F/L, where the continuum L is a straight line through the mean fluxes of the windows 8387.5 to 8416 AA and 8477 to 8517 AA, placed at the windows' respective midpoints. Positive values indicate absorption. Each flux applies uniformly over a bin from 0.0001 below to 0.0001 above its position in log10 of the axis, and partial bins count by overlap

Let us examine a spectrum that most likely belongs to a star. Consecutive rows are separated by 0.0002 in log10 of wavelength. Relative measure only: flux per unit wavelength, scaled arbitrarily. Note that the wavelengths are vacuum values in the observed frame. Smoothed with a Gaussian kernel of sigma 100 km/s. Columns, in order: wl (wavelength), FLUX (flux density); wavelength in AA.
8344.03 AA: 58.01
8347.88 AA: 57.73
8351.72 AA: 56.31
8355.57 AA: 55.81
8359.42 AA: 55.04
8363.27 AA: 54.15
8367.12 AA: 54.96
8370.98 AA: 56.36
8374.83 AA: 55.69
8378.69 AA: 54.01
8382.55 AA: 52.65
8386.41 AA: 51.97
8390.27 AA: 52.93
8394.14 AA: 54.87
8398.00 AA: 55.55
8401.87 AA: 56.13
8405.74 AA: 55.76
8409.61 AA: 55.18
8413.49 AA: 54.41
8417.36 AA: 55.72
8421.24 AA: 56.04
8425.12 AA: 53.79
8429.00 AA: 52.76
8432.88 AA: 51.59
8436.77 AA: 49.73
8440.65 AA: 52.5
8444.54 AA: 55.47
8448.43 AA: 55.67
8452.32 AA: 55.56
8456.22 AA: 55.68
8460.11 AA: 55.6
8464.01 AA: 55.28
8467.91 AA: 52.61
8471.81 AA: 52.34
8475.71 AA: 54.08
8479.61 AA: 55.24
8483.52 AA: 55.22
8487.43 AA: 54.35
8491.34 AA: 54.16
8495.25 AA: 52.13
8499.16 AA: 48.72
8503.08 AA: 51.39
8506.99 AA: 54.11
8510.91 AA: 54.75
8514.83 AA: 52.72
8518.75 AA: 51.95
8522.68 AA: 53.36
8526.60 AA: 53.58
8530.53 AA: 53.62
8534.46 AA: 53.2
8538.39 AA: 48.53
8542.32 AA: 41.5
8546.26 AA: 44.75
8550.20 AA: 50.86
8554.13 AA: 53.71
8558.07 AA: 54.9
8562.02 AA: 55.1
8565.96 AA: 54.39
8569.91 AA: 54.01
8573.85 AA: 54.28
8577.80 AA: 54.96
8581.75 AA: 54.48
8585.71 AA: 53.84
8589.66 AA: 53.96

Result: 0.54 AA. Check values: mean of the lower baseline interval 54.9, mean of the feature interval 53.2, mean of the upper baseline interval 53.3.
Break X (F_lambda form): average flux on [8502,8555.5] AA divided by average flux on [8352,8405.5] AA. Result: 0.9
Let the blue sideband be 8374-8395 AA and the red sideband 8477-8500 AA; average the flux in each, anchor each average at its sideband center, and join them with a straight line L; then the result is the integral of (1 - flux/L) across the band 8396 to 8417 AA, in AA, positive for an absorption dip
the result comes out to -0.7 AA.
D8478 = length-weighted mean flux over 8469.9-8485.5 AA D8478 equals 54.2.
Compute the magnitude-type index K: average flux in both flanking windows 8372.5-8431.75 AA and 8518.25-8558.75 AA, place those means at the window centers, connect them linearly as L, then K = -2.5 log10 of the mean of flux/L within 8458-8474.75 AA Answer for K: -0.03 mag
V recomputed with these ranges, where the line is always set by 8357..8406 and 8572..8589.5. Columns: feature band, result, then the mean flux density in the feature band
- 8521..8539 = 0.6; 52.7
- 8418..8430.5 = 0.0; 54.4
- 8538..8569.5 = 2.1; 50.7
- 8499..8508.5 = 0.5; 51.8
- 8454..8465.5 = -0.2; 55.5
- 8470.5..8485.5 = 0.0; 54.3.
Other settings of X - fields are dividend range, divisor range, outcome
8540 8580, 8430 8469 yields 0.96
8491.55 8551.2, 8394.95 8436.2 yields 0.94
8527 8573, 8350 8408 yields 0.94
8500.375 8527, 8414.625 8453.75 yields 0.98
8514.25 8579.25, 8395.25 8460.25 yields 0.95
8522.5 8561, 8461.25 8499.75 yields 0.95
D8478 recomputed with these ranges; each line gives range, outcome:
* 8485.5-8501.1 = 52.4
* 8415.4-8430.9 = 54.6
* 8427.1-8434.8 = 52.2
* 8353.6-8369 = 55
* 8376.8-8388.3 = 52.9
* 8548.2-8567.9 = 53.8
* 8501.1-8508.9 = 52.7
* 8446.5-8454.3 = 55.6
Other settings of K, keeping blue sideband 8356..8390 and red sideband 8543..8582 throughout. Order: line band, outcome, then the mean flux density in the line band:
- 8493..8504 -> 0.052 mag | 50.8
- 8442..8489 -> -0.024 mag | 54.7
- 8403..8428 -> -0.022 mag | 55.1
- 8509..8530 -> -0.004 mag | 53.3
